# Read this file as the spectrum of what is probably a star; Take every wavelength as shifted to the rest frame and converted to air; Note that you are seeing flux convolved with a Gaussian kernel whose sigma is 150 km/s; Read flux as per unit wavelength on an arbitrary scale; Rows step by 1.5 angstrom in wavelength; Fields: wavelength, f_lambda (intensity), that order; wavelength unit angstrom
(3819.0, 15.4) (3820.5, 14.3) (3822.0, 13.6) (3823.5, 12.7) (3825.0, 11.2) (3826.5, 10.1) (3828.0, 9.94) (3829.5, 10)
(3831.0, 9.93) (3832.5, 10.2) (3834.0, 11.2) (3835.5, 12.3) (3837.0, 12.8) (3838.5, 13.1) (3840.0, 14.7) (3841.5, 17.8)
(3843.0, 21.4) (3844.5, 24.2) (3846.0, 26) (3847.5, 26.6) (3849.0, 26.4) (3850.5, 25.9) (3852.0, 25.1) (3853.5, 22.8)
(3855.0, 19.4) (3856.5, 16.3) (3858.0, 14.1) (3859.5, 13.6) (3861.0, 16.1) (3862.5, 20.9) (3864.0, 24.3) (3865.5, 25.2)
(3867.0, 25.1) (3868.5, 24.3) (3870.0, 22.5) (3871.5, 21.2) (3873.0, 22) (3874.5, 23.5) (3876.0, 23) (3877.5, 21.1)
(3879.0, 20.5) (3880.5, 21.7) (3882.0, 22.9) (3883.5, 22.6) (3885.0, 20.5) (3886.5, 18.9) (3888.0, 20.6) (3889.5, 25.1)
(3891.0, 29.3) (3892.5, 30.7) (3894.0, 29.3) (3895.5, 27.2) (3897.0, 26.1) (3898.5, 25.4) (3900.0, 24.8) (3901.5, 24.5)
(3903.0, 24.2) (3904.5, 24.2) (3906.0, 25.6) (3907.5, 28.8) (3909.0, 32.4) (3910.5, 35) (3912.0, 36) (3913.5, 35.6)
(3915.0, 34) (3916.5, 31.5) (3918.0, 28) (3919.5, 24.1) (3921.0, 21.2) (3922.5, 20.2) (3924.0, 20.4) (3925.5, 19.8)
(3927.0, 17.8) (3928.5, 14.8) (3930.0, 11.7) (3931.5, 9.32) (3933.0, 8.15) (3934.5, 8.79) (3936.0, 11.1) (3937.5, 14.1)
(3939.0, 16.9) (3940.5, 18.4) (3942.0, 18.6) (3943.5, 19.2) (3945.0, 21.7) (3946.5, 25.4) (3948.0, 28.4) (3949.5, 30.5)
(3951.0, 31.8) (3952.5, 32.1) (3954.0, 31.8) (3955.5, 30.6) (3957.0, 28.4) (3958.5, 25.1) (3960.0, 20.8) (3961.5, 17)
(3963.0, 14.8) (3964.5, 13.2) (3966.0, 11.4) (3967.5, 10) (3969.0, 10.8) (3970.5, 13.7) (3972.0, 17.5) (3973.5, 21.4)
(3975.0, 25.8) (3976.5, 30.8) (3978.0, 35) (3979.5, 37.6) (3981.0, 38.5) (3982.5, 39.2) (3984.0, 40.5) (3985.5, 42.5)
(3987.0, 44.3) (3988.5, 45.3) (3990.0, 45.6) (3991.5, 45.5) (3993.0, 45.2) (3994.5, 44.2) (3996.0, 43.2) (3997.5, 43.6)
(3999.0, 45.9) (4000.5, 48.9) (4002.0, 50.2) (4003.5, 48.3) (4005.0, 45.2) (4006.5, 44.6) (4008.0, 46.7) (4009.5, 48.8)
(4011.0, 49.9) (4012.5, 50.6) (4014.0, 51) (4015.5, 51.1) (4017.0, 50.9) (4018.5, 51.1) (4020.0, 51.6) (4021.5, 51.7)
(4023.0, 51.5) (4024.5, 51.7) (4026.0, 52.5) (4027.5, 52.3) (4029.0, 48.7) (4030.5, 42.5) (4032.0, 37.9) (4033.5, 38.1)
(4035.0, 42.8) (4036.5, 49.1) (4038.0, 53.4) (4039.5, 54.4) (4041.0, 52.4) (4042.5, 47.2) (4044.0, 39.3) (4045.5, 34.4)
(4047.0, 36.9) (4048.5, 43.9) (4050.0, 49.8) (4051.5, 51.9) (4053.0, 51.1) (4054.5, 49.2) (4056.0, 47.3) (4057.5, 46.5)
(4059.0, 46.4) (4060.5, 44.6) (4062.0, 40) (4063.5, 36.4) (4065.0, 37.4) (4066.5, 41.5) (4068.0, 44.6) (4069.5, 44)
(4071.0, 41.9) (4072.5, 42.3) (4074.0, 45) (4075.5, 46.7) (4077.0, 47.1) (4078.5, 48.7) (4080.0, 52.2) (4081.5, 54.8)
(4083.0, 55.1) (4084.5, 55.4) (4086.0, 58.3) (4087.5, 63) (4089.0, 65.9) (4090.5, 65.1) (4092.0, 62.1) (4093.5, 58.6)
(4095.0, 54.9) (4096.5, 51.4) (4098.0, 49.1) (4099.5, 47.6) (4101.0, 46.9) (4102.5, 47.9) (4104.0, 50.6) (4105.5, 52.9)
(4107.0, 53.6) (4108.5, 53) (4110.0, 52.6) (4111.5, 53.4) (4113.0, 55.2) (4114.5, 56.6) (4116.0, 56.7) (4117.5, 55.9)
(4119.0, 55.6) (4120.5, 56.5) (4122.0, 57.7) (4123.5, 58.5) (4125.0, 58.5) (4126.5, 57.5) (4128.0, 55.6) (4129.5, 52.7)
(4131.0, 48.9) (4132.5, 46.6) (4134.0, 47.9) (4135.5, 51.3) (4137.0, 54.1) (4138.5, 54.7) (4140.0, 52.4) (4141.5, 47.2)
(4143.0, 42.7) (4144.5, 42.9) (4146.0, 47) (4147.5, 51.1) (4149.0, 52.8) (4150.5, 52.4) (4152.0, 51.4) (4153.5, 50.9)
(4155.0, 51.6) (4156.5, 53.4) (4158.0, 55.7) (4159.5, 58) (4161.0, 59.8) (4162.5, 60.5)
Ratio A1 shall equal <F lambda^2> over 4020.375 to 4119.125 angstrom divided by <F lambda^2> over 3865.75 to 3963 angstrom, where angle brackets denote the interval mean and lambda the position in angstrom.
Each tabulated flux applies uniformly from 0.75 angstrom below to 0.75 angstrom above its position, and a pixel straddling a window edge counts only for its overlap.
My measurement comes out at 2.28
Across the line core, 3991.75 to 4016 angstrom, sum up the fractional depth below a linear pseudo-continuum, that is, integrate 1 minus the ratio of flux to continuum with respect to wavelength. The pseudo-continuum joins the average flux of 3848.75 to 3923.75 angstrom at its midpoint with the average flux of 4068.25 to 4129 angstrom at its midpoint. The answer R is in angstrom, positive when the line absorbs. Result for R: -4.0 angstrom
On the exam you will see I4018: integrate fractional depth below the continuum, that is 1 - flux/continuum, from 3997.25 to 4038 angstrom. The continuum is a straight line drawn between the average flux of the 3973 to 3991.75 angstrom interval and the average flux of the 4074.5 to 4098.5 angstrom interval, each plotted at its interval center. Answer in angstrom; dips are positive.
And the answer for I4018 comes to -4.2 angstrom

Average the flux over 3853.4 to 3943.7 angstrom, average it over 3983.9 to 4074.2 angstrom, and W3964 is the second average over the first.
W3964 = 2.1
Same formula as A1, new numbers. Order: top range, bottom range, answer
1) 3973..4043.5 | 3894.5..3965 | 2.03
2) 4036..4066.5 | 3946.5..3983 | 1.92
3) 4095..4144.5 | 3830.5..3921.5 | 2.56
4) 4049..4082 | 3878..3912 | 1.94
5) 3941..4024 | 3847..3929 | 1.56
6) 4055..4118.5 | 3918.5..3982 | 2.58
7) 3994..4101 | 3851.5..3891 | 2.48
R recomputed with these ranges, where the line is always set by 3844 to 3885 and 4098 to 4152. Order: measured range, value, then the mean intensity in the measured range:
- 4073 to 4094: -3.5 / 55.4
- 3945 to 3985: 9.7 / 25.5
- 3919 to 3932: 5.1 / 17.7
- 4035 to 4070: -1.2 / 45.2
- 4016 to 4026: -2.8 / 51.5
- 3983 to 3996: -2.7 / 44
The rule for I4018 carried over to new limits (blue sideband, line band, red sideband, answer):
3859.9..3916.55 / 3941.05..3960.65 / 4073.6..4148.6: 4.0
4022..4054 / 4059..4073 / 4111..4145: 2.0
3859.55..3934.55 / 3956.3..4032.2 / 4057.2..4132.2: -1.4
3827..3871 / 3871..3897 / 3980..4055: 0.9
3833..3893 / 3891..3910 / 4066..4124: -0.7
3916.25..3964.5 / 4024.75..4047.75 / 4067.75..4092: -1.8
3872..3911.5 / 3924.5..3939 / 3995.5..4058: 8.5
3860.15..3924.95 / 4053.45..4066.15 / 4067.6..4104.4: 1.2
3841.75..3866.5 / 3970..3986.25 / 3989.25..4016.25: 4.4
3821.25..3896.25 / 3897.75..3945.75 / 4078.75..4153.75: 9.5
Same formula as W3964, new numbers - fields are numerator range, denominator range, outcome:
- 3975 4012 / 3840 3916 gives 1.79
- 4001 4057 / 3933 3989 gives 1.94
